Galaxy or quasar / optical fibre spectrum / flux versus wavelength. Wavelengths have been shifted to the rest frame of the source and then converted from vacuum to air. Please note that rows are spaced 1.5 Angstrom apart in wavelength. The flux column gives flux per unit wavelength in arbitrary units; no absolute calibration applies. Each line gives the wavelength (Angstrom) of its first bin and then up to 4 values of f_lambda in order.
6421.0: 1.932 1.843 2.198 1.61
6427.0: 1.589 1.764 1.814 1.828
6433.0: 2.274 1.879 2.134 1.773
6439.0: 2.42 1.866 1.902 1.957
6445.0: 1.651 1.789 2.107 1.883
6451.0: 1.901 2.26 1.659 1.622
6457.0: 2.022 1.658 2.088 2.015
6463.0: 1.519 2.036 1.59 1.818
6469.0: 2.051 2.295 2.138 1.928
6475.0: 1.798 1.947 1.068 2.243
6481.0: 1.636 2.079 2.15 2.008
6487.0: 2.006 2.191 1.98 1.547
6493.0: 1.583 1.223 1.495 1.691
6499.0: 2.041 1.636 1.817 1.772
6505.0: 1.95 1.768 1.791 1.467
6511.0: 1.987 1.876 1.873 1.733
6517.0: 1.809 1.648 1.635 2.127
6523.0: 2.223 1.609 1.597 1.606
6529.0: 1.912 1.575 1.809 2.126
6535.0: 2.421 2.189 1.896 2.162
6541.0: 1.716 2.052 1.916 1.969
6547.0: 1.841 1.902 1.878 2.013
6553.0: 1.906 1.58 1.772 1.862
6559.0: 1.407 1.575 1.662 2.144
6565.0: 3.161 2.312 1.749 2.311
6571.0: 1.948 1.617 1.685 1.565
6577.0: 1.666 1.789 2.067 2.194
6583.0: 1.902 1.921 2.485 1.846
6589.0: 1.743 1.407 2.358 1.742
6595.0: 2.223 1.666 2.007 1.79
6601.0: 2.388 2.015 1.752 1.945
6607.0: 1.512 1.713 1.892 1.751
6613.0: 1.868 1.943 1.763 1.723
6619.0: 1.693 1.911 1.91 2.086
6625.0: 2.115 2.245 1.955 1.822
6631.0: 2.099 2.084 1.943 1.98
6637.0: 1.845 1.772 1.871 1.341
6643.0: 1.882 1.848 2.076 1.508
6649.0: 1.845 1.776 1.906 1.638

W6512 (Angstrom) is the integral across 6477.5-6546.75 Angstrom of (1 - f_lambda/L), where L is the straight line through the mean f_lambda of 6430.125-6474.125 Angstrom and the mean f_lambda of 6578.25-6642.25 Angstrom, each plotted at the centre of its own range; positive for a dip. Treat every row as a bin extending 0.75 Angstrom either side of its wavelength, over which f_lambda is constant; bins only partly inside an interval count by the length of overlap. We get 2.9 Angstrom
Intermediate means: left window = 1.93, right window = 1.91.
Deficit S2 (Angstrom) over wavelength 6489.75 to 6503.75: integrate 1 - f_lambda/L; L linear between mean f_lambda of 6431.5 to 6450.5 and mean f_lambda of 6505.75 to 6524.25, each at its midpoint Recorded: 1.4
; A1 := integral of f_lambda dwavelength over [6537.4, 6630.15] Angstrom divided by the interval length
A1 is 1.91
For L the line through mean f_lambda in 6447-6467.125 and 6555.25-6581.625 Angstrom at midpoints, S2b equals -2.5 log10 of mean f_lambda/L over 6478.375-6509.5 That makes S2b 0.04 mag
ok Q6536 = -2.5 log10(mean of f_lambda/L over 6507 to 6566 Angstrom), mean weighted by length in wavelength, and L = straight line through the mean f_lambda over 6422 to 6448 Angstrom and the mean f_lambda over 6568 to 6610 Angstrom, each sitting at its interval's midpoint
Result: 0.01 mag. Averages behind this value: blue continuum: 1.91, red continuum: 1.9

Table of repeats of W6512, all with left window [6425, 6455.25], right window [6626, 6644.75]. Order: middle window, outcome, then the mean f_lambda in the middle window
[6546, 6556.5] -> 0.28 Angstrom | 1.85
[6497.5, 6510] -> 0.78 Angstrom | 1.78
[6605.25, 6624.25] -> 0.76 Angstrom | 1.82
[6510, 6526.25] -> 0.59 Angstrom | 1.83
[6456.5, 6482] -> 0.35 Angstrom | 1.87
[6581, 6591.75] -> -0.26 Angstrom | 1.94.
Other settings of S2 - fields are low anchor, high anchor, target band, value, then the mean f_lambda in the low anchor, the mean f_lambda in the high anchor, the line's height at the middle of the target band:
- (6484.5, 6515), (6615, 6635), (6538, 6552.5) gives -0.70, 1.79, 1.95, 1.85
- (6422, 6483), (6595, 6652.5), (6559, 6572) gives -1.20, 1.89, 1.88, 1.88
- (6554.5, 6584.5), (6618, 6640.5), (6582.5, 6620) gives 0.96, 1.91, 1.95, 1.93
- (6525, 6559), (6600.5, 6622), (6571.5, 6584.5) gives 0.30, 1.88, 1.84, 1.86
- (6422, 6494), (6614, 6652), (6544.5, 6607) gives -0.99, 1.9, 1.88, 1.89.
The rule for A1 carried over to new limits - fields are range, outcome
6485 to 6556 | 1.84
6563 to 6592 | 1.98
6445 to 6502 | 1.85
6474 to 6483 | 1.79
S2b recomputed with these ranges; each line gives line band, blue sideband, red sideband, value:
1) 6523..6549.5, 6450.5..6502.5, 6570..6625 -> -0.03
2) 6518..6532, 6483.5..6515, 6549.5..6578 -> 0.04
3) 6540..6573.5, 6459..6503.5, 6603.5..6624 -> -0.05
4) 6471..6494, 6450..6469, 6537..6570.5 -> 0.00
